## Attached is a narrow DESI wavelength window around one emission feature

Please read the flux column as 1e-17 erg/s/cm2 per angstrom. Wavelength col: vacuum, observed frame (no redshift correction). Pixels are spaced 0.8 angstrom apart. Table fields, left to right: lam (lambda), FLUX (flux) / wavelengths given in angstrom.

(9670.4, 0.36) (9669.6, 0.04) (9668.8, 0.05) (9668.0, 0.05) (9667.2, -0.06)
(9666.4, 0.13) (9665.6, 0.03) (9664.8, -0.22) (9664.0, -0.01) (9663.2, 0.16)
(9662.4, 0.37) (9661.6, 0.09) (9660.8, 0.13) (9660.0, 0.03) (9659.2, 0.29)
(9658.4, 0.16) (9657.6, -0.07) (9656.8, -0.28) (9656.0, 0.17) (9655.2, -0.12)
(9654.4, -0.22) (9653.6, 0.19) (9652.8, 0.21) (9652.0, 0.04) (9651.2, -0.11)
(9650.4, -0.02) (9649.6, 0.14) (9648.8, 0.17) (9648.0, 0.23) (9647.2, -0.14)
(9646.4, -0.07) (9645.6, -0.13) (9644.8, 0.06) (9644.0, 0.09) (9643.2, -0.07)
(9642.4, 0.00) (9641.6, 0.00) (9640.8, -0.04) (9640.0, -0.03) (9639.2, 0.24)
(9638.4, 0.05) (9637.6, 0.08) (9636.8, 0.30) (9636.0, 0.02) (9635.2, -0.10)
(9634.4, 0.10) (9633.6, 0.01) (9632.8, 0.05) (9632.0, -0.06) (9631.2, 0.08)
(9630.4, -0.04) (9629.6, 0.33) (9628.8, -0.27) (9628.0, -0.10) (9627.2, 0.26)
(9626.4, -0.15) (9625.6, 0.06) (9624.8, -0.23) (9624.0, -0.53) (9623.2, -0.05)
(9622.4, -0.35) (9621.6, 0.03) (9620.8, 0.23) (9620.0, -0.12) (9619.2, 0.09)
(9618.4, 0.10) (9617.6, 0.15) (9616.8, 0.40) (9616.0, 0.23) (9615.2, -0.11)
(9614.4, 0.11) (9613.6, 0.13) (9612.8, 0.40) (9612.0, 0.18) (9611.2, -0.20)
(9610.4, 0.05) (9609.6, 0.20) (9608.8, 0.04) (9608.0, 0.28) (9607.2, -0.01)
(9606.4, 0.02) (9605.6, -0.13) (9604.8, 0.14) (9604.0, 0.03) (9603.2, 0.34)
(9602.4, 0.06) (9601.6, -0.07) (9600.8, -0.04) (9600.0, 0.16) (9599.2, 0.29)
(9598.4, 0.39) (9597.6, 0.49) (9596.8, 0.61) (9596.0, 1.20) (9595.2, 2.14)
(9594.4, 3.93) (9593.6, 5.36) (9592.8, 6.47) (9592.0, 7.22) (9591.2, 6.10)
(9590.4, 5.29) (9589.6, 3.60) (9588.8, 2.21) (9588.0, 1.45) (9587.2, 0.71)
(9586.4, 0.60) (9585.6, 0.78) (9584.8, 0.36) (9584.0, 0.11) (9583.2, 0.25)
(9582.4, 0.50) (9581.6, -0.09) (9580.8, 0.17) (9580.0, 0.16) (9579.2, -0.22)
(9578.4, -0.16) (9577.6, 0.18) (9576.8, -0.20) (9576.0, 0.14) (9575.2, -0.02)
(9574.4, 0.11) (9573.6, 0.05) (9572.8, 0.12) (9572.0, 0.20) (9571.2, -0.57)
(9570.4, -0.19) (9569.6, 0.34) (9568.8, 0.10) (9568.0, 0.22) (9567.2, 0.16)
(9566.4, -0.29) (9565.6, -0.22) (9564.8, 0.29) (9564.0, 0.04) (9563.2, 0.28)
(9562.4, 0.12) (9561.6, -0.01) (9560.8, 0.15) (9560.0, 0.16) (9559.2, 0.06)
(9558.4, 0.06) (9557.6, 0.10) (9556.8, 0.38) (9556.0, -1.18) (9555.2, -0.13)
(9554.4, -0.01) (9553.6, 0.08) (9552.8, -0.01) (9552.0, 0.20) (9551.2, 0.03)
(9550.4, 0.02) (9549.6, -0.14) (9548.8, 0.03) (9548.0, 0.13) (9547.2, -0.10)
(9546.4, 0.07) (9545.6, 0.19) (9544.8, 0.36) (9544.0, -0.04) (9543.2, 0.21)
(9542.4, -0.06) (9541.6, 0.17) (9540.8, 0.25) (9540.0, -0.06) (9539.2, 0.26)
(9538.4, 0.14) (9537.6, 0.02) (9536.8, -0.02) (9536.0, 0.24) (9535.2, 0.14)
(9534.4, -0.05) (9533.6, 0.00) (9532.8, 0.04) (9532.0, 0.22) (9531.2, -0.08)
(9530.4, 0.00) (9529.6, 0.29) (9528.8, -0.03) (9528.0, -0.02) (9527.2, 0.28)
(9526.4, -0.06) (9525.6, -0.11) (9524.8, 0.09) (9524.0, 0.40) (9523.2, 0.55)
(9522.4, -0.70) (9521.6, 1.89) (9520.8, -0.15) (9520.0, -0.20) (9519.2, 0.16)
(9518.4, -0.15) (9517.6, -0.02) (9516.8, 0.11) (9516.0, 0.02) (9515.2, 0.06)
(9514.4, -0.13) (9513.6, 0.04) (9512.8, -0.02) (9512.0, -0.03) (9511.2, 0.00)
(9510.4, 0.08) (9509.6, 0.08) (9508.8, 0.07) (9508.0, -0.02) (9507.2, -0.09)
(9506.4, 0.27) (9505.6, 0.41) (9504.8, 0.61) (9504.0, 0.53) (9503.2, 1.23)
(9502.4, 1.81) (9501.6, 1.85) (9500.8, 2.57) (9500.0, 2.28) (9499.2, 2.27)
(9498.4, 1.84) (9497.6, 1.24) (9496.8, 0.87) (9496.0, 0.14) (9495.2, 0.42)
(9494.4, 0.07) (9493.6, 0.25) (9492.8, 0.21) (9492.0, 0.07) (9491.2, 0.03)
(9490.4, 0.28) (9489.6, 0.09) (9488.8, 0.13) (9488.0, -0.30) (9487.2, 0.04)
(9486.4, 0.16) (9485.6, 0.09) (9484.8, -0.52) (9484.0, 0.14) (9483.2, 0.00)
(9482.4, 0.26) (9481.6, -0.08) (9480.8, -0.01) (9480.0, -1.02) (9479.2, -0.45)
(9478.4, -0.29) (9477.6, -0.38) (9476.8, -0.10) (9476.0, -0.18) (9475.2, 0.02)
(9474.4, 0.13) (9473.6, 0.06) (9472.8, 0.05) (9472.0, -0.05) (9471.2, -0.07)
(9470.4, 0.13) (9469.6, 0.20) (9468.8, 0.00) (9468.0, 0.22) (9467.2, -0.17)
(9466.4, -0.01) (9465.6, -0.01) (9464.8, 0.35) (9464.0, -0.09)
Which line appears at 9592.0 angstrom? [O III] 5007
